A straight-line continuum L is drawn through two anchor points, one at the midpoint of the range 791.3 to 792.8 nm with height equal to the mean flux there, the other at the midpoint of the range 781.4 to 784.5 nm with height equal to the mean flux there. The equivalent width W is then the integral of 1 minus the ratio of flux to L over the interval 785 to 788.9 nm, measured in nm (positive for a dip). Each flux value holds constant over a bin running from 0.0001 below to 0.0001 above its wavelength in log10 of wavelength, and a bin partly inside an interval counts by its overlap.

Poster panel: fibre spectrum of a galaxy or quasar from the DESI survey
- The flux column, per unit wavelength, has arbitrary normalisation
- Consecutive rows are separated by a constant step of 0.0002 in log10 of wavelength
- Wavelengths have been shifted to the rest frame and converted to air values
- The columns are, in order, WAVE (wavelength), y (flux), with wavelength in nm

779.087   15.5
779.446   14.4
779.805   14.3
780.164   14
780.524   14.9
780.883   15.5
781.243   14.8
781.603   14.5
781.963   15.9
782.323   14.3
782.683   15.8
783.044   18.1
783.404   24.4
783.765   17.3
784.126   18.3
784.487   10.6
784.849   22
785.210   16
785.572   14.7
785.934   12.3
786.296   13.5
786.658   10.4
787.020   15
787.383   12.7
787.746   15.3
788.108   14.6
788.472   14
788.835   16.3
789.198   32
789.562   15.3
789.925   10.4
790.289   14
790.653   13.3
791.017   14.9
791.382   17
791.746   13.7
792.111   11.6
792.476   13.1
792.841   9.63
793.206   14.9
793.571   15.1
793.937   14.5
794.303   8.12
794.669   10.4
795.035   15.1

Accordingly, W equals 0.31 nm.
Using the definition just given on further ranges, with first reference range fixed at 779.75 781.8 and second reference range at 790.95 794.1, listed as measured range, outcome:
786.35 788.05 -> 0.09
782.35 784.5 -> -0.48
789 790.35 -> -0.41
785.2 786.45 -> 0.04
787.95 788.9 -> -0.05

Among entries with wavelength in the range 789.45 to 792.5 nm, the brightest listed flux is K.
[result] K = 17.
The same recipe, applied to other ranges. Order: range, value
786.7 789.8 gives 32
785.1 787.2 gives 16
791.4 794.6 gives 15.1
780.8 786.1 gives 24.4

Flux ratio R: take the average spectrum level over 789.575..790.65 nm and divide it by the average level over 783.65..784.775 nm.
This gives 0.8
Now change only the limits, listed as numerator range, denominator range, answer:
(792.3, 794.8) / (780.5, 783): 0.80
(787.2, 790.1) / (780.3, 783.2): 1.06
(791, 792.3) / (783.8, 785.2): 0.84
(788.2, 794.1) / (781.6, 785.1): 0.87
